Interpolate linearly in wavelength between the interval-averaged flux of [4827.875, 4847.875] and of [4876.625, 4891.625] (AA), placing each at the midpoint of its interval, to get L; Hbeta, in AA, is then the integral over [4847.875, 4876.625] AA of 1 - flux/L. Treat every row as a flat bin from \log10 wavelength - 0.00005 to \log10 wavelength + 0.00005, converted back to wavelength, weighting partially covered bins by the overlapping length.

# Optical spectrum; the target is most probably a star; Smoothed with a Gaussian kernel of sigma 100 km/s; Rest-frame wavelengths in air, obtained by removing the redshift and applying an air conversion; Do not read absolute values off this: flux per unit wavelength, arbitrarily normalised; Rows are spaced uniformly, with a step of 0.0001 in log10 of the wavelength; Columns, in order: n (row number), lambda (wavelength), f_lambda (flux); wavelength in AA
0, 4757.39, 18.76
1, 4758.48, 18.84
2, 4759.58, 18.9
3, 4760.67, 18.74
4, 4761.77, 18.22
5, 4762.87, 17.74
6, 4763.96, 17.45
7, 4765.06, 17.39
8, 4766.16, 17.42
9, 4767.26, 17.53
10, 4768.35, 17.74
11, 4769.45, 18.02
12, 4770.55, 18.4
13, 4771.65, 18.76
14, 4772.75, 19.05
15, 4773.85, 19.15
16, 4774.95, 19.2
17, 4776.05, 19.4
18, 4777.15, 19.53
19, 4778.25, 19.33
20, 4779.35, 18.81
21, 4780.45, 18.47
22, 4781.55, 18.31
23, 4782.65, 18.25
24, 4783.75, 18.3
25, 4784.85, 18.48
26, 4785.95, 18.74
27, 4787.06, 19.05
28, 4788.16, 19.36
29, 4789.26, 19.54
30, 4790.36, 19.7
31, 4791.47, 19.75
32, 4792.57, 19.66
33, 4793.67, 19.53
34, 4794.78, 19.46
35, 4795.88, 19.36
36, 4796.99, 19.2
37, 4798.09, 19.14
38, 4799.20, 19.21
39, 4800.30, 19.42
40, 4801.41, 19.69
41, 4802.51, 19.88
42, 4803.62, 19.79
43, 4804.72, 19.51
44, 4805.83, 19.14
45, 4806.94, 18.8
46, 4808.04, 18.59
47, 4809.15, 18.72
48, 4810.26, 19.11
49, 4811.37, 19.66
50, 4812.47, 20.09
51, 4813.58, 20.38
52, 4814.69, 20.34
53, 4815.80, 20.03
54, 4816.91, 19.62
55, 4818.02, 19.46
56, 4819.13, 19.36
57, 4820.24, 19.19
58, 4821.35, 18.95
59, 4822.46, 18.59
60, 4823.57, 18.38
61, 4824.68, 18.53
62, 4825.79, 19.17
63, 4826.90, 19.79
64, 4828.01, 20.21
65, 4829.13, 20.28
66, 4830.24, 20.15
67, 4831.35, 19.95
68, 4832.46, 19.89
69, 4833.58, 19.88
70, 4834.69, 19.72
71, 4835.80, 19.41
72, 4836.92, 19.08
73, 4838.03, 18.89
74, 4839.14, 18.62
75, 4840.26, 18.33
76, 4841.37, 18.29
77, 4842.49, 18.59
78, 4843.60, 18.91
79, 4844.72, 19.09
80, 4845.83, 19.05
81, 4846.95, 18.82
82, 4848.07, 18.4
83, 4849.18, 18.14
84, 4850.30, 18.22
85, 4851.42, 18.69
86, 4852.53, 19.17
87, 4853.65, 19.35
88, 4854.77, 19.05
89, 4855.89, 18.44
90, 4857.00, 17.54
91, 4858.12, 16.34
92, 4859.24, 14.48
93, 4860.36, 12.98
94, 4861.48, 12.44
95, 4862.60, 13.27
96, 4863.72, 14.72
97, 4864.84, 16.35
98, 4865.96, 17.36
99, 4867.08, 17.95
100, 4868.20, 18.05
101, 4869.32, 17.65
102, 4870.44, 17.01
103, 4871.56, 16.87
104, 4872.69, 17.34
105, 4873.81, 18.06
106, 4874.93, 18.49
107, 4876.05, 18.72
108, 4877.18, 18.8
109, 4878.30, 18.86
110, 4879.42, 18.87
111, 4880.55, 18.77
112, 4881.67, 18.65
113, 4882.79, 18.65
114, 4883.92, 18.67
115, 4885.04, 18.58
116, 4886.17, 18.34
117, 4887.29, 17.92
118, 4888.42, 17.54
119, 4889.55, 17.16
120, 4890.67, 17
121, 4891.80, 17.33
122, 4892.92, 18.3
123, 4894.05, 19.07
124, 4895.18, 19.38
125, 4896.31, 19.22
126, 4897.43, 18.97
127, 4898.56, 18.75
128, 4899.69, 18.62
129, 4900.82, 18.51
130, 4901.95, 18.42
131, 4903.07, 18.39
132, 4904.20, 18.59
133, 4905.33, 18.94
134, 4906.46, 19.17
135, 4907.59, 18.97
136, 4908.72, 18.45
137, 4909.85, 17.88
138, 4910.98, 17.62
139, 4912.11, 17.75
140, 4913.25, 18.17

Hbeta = 2.5 AA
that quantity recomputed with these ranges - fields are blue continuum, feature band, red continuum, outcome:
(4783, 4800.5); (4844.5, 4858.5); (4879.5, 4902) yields 0.2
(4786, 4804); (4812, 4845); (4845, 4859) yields -1.0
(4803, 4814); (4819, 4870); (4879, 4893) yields 1.7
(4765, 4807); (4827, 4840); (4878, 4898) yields -0.6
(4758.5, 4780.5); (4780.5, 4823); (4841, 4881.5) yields -2.6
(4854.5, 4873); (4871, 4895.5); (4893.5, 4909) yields -0.9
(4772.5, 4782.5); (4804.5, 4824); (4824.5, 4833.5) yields 0.2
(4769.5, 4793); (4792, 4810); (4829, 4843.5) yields -0.2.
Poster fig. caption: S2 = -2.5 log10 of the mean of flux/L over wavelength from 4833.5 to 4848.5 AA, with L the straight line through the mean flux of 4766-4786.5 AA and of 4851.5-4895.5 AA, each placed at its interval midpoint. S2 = -0.06 mag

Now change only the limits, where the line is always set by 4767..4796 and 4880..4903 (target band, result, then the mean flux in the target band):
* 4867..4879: 0.029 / 18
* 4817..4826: -0.014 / 19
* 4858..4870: 0.188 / 15.6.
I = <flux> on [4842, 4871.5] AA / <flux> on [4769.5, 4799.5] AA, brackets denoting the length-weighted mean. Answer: 0.91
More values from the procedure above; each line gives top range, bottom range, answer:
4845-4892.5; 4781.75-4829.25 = 0.91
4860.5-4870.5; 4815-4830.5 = 0.82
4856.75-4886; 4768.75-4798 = 0.90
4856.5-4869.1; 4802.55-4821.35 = 0.80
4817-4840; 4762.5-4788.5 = 1.05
